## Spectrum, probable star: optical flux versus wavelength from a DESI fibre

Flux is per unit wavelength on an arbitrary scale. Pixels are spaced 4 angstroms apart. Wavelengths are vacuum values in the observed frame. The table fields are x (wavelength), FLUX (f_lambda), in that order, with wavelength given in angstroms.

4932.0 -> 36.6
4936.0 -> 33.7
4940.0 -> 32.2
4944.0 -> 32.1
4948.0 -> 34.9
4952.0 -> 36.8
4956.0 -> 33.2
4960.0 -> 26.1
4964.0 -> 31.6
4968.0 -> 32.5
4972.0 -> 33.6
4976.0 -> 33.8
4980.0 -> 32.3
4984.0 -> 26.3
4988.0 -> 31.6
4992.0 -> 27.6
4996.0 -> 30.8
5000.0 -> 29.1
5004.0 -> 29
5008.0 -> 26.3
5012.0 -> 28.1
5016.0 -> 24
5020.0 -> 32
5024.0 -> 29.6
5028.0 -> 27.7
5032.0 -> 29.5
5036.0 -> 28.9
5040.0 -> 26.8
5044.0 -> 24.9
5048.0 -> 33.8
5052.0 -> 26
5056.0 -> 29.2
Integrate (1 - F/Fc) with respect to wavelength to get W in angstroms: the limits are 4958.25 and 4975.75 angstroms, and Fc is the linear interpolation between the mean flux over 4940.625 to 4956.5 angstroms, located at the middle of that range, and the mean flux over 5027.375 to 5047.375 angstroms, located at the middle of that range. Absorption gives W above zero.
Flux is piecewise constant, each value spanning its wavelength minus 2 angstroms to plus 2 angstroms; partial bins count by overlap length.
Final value 0.8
